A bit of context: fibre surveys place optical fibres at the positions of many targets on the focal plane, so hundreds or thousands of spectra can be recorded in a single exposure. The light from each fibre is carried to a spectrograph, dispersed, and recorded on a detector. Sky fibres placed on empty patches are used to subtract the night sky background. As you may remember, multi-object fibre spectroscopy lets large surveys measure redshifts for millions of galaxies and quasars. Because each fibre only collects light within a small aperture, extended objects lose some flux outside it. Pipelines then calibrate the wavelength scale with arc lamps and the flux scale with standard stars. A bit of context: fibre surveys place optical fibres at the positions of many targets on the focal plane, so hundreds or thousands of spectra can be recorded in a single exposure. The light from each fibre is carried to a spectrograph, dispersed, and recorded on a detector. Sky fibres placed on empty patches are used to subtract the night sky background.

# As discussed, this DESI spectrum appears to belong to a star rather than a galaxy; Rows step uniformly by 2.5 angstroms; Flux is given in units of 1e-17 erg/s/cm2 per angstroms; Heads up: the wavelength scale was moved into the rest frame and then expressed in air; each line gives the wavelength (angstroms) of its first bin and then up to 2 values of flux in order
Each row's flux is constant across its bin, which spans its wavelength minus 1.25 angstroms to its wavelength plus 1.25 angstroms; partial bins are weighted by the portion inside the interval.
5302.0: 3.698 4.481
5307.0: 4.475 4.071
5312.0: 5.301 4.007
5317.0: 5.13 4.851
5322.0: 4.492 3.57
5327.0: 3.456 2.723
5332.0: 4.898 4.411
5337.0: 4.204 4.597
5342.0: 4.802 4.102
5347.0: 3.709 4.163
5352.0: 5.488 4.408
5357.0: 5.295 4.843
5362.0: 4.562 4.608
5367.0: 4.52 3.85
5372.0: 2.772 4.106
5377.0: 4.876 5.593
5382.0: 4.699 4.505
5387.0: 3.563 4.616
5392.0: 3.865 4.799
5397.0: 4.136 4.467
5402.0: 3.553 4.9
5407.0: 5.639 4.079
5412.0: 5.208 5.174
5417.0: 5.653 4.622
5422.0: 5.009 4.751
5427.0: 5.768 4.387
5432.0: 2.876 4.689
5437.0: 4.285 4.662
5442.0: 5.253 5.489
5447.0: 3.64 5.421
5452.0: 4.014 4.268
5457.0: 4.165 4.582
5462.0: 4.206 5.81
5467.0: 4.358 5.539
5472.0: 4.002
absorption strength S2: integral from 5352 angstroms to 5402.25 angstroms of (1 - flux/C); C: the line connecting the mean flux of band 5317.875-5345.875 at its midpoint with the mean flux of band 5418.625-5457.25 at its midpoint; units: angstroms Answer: -0.7 angstroms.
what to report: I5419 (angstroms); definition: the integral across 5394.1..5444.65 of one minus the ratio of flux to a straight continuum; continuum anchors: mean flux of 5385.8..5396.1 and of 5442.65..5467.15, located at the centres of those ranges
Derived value -3.71 angstroms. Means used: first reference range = 4.21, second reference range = 4.62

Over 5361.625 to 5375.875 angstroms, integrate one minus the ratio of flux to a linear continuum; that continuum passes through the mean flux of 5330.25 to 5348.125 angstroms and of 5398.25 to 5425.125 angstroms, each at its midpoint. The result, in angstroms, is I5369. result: 1.5 angstroms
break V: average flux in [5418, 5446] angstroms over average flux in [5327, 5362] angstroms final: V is 1.1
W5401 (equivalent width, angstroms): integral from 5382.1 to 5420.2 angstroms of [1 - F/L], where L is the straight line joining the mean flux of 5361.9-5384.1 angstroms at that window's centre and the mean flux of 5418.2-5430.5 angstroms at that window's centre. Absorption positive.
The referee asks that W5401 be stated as 0.81 angstroms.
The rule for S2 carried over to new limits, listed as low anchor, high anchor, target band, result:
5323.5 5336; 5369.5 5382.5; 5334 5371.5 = -3.6 angstroms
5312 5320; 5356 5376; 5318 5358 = 2.0 angstroms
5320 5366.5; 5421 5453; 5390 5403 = 0.9 angstroms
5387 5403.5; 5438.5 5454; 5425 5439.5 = 0.4 angstroms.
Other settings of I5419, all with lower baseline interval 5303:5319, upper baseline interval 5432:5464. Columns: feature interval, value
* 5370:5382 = 0.5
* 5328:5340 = 1.2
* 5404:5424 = -2.2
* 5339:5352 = 0.5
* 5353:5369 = -0.4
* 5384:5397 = 0.9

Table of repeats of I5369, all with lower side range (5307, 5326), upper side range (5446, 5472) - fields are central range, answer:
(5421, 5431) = -0.81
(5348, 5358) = -0.66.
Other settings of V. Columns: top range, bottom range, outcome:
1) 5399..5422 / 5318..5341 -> 1.16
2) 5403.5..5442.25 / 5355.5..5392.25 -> 1.08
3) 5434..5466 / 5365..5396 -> 1.08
